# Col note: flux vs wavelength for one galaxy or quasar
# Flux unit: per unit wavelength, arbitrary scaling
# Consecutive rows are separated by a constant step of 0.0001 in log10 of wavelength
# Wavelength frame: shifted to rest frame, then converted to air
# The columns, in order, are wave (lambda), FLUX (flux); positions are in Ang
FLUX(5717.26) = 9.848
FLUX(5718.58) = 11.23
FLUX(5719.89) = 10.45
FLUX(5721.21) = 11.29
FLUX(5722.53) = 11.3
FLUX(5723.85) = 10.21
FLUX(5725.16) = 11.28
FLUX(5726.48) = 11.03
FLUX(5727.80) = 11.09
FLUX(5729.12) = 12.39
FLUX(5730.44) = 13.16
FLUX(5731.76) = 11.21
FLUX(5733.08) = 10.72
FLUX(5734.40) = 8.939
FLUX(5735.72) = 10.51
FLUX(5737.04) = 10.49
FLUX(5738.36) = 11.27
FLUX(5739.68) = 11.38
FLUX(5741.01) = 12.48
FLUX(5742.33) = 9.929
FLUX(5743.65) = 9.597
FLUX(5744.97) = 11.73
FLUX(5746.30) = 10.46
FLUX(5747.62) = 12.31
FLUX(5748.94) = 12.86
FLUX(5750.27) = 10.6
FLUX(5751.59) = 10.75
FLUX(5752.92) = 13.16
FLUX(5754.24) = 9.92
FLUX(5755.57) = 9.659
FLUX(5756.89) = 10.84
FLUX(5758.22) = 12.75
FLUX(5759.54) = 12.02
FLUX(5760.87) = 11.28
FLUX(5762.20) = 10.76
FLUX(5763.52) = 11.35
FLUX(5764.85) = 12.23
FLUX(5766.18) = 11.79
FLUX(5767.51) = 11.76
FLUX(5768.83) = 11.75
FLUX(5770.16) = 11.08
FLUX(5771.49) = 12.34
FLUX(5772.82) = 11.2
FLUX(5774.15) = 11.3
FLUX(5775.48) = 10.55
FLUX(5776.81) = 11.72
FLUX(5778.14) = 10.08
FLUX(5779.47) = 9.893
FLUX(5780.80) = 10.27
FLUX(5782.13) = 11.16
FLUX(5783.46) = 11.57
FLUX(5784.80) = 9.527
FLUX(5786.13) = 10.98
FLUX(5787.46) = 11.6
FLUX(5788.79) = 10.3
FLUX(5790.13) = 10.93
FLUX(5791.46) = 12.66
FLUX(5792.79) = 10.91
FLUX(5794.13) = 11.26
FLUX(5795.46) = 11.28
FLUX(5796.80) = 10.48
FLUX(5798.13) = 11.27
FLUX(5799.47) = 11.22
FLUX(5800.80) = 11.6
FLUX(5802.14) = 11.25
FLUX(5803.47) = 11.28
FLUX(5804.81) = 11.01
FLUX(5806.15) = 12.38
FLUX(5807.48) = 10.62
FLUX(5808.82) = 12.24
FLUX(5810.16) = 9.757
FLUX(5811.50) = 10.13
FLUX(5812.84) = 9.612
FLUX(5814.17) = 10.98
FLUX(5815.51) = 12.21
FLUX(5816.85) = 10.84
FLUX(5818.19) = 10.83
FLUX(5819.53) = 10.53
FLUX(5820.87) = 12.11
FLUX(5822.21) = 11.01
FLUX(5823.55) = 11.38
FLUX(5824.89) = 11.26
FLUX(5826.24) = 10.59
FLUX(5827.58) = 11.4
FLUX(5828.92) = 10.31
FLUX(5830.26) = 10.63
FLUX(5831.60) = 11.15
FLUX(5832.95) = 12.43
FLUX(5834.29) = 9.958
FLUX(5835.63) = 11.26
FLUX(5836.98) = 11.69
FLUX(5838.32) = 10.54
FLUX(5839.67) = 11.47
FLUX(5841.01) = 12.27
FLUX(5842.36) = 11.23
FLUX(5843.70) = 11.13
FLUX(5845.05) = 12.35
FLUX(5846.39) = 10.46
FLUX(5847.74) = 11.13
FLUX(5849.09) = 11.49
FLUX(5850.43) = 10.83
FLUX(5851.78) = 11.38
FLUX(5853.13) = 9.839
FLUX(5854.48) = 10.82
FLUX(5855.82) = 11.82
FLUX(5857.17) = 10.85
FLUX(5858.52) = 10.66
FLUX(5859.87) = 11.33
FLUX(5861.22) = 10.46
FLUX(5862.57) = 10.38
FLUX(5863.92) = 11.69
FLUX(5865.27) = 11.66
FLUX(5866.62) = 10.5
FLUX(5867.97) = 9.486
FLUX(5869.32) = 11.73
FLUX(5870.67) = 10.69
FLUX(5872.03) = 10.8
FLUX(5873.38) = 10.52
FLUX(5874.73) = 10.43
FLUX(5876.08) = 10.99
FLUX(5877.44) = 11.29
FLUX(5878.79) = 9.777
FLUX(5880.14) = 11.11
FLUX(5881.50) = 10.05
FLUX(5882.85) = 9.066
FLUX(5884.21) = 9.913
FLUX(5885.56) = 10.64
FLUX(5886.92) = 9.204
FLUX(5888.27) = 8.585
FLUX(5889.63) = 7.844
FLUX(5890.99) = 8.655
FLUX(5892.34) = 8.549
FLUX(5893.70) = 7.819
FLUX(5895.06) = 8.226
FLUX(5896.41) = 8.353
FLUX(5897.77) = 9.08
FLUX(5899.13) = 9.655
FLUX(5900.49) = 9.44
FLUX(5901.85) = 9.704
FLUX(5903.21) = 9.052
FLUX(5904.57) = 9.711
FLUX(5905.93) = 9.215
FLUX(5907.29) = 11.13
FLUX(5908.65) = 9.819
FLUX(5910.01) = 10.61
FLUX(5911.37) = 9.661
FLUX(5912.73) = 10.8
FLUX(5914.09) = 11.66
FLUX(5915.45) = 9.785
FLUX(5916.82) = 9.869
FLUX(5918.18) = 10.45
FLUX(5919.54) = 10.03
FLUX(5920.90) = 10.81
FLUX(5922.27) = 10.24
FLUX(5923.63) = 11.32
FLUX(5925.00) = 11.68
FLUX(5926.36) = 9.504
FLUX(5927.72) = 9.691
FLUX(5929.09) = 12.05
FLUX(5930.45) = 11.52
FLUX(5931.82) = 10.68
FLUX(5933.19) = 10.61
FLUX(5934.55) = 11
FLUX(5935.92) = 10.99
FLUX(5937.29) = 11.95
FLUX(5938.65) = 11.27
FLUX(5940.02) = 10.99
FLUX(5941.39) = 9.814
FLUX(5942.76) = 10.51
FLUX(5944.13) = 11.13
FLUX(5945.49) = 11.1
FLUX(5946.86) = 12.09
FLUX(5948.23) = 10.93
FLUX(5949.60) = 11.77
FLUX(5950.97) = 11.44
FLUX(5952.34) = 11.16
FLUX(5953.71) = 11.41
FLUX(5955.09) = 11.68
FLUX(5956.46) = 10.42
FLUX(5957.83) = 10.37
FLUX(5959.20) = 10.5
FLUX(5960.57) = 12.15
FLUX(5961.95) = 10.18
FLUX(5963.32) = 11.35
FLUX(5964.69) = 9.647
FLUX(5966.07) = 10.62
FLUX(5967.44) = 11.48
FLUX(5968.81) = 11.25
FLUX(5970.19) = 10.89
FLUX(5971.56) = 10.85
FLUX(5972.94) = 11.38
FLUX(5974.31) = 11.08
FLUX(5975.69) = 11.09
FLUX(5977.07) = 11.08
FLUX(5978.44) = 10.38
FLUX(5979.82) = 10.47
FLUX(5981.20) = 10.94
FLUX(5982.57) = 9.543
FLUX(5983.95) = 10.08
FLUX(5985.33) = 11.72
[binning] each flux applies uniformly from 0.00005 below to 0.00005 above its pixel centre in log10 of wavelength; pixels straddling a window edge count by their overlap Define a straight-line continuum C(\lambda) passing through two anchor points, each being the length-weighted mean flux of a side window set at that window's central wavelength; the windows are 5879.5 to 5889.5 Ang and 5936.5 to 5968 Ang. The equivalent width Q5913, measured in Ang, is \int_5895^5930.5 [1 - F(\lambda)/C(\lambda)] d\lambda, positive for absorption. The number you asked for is 0.5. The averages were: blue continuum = 9.68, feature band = 10.1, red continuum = 11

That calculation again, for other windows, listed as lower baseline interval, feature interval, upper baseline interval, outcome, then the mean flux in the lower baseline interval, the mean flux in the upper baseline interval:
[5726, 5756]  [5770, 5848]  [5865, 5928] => -3.5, 11.1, 9.97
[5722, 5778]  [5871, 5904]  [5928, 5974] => 4.7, 11.3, 11.1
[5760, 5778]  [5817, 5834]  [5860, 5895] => -0.6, 11.4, 10.1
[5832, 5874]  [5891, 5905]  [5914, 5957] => 2.6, 11.1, 10.9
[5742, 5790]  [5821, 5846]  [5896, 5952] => -0.8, 11.1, 10.5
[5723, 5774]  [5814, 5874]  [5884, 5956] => -1.9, 11.3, 10.3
